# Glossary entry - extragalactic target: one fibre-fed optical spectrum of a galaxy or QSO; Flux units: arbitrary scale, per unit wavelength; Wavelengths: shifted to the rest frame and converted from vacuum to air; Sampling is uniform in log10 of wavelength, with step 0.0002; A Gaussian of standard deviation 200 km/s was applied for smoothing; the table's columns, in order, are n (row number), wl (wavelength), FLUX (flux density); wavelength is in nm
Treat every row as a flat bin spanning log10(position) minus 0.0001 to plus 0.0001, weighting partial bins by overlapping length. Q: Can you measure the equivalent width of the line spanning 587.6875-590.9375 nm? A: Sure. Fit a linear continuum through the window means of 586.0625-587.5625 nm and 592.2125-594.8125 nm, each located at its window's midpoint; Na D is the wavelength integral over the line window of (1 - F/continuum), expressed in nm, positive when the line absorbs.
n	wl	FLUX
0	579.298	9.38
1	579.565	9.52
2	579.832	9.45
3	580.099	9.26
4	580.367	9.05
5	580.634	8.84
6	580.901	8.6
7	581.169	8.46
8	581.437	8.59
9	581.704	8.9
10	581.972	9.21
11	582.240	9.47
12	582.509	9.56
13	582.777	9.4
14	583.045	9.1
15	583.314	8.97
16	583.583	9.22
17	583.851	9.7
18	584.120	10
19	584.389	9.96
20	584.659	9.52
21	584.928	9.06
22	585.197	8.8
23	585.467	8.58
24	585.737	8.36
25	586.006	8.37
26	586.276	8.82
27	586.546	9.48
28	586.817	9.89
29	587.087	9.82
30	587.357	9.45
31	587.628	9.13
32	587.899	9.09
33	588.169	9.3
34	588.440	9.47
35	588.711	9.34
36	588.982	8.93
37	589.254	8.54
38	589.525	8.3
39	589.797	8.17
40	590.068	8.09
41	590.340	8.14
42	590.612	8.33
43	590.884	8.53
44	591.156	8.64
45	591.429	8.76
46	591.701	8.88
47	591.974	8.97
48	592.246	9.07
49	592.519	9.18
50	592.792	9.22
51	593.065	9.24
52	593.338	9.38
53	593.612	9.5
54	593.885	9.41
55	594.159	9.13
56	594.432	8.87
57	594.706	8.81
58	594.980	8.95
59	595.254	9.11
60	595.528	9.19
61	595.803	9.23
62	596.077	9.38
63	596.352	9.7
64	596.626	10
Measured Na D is 0.22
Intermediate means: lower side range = 9.41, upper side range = 9.19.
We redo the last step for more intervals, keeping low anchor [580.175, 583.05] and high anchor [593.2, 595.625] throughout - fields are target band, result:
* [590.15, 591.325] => 0.09 nm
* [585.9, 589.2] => -0.06 nm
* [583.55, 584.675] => -0.09 nm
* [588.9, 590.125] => 0.09 nm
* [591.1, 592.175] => 0.03 nm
